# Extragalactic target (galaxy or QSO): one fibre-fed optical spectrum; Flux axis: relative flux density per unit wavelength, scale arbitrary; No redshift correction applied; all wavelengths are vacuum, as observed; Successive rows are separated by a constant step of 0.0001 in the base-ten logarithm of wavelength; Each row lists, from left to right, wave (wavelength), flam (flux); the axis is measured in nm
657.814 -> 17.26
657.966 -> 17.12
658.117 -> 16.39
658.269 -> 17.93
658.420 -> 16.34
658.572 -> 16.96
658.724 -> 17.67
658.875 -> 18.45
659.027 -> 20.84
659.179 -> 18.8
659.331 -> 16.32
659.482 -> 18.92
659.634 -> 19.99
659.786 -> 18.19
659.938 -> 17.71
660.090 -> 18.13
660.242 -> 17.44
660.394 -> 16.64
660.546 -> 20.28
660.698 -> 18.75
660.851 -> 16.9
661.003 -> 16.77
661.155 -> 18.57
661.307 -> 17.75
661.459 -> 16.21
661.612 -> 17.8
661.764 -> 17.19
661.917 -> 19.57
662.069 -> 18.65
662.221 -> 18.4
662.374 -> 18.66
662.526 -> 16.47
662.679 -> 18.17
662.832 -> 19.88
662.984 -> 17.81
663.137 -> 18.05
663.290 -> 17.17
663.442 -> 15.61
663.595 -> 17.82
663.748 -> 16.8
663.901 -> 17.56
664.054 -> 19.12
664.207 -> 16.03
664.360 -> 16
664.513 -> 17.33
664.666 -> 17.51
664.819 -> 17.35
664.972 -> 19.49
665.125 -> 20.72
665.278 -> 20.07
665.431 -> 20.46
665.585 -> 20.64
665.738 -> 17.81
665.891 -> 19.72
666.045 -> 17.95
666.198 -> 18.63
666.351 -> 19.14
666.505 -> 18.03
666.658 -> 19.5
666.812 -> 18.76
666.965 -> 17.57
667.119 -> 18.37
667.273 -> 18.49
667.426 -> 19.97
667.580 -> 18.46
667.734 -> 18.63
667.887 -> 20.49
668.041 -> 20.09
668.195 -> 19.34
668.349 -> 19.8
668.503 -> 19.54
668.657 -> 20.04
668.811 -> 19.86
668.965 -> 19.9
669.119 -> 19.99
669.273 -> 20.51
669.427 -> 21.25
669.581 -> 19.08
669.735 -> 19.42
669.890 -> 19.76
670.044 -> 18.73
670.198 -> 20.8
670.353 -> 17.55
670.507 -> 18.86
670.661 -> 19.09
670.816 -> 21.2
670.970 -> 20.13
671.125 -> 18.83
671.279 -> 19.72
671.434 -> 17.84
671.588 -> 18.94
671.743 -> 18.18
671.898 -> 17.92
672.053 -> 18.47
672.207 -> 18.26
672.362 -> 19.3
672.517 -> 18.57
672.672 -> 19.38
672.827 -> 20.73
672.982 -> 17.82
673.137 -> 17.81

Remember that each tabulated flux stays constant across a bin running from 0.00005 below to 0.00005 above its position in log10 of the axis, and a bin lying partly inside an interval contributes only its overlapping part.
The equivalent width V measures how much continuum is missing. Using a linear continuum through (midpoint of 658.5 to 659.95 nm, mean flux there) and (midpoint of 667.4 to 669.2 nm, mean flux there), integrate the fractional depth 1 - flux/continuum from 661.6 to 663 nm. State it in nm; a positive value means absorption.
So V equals 0.04 nm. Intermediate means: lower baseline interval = 18.4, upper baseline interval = 19.7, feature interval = 18.3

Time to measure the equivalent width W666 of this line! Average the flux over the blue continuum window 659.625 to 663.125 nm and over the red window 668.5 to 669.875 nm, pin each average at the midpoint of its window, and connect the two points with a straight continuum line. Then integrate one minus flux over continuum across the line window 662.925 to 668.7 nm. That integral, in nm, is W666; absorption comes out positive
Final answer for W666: 0.17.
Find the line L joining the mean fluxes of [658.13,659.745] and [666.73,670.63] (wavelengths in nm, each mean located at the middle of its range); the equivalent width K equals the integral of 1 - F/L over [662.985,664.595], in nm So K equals 0.14 nm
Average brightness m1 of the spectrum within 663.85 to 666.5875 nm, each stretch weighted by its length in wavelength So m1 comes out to 18.5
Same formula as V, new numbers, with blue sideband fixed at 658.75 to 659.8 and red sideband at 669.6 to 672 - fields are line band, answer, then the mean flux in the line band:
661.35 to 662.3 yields 0.045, 18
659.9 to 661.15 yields 0.063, 17.9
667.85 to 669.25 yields -0.062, 19.9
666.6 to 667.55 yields 0.013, 18.7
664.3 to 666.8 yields 0.023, 18.8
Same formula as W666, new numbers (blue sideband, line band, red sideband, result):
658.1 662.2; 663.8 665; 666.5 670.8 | 0.08 nm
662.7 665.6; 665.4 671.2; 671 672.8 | -0.28 nm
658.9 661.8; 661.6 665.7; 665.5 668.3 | 0.08 nm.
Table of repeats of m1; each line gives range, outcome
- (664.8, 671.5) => 19.4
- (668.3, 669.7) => 20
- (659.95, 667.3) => 18.2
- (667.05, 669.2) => 19.5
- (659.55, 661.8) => 17.9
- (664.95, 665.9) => 19.9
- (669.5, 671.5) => 19.3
